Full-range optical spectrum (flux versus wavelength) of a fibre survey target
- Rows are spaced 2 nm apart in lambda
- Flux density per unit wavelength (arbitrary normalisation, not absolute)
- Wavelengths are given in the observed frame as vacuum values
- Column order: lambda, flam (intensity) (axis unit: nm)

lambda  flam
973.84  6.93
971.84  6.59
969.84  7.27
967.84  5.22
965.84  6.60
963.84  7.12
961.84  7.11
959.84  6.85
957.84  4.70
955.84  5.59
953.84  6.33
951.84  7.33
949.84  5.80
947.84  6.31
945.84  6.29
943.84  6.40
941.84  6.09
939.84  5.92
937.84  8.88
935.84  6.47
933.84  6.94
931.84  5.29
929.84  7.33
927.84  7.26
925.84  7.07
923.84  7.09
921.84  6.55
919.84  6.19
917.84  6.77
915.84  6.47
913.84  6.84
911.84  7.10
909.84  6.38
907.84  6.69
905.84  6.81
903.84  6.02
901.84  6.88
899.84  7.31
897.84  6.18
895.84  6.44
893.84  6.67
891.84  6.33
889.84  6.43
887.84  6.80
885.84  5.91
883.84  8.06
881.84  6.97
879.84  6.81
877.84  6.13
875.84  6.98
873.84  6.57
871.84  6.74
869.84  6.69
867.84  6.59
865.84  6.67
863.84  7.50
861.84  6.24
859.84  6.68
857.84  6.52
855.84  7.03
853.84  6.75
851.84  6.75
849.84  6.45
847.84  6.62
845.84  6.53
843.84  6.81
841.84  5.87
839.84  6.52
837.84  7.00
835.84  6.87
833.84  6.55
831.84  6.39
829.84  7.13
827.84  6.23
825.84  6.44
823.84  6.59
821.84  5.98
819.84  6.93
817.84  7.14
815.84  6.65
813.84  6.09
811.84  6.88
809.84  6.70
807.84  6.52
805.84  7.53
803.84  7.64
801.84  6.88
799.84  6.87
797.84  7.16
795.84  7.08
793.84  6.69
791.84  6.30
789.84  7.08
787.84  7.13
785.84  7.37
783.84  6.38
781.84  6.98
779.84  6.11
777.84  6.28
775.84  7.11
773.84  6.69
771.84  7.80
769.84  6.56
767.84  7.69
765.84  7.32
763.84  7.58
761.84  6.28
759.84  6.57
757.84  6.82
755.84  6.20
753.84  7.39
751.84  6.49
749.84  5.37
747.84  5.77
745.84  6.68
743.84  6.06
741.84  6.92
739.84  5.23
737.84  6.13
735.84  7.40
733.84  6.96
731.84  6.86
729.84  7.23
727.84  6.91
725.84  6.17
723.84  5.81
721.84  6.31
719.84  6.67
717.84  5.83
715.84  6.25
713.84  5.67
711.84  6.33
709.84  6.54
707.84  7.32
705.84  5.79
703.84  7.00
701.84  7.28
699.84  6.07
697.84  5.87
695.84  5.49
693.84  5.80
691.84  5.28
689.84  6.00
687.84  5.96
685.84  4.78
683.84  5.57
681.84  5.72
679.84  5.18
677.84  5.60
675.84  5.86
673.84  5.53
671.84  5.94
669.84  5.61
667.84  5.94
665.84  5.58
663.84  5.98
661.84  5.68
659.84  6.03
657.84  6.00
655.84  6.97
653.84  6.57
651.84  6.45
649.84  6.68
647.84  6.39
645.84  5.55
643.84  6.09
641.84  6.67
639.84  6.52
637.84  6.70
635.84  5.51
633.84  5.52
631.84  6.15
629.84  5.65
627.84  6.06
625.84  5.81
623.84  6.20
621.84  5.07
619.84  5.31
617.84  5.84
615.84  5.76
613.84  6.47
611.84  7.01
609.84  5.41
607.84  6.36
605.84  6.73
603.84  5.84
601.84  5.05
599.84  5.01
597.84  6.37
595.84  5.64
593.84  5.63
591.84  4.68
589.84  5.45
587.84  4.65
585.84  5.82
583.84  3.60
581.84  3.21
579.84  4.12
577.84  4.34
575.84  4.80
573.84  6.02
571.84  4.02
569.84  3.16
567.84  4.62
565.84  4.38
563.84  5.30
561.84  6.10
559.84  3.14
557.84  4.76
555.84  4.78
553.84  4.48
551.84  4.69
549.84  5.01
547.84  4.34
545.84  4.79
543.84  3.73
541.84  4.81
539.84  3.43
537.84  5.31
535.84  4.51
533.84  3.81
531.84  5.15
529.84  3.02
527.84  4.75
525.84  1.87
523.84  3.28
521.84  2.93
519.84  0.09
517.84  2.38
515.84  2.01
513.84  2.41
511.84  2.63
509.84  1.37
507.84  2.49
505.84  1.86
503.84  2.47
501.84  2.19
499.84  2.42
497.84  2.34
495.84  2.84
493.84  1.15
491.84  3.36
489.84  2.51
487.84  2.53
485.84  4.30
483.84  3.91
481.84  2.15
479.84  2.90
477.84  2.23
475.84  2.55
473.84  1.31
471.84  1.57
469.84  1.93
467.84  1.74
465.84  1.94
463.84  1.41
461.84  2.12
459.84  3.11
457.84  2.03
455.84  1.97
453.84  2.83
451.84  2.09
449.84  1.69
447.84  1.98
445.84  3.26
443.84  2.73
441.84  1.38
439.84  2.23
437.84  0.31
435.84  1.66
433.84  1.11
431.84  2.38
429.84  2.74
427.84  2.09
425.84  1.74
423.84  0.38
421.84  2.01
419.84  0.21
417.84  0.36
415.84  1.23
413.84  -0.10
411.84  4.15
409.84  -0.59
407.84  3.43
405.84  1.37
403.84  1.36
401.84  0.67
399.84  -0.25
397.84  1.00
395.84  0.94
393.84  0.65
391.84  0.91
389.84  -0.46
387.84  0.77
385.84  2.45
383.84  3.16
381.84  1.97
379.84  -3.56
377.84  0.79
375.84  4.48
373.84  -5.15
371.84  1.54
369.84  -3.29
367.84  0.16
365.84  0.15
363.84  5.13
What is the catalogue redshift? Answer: 0.32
